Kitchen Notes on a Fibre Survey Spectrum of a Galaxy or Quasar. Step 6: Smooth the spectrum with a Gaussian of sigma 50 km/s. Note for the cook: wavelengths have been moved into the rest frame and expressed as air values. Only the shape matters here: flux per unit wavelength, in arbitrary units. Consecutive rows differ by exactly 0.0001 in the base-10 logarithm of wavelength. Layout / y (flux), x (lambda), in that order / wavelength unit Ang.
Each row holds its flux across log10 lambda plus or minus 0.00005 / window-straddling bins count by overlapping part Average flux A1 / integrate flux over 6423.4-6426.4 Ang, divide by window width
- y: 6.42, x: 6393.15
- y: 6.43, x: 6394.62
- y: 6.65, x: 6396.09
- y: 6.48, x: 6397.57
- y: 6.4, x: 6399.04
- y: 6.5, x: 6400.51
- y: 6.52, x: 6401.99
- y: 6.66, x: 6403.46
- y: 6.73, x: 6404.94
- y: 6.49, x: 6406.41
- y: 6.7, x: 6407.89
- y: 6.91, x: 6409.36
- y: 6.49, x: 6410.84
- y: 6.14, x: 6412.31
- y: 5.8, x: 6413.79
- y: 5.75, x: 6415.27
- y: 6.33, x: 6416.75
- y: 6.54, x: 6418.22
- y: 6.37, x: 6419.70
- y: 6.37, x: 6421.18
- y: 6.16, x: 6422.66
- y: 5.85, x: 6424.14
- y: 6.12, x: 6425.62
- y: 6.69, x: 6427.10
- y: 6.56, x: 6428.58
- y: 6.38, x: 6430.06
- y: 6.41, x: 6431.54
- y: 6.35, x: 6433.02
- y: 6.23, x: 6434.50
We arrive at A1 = 5.99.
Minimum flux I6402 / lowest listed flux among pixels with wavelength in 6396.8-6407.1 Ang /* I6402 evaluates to 6.4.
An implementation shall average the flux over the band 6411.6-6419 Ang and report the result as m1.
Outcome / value 6.11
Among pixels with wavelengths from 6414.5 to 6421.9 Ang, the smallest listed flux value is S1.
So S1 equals 5.75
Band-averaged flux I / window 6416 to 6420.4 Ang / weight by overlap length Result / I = 6.42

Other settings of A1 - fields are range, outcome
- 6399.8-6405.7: 6.6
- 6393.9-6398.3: 6.51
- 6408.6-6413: 6.53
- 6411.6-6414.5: 5.96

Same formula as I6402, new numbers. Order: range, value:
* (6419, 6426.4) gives 5.85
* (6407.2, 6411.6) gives 6.49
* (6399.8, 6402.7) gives 6.5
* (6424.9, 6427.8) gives 6.12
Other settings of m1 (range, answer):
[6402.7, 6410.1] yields 6.7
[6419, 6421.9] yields 6.37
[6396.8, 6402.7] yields 6.47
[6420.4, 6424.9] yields 6.12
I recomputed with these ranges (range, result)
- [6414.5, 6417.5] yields 6.04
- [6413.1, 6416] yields 5.77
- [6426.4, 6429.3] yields 6.62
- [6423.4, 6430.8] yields 6.32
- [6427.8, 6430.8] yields 6.47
